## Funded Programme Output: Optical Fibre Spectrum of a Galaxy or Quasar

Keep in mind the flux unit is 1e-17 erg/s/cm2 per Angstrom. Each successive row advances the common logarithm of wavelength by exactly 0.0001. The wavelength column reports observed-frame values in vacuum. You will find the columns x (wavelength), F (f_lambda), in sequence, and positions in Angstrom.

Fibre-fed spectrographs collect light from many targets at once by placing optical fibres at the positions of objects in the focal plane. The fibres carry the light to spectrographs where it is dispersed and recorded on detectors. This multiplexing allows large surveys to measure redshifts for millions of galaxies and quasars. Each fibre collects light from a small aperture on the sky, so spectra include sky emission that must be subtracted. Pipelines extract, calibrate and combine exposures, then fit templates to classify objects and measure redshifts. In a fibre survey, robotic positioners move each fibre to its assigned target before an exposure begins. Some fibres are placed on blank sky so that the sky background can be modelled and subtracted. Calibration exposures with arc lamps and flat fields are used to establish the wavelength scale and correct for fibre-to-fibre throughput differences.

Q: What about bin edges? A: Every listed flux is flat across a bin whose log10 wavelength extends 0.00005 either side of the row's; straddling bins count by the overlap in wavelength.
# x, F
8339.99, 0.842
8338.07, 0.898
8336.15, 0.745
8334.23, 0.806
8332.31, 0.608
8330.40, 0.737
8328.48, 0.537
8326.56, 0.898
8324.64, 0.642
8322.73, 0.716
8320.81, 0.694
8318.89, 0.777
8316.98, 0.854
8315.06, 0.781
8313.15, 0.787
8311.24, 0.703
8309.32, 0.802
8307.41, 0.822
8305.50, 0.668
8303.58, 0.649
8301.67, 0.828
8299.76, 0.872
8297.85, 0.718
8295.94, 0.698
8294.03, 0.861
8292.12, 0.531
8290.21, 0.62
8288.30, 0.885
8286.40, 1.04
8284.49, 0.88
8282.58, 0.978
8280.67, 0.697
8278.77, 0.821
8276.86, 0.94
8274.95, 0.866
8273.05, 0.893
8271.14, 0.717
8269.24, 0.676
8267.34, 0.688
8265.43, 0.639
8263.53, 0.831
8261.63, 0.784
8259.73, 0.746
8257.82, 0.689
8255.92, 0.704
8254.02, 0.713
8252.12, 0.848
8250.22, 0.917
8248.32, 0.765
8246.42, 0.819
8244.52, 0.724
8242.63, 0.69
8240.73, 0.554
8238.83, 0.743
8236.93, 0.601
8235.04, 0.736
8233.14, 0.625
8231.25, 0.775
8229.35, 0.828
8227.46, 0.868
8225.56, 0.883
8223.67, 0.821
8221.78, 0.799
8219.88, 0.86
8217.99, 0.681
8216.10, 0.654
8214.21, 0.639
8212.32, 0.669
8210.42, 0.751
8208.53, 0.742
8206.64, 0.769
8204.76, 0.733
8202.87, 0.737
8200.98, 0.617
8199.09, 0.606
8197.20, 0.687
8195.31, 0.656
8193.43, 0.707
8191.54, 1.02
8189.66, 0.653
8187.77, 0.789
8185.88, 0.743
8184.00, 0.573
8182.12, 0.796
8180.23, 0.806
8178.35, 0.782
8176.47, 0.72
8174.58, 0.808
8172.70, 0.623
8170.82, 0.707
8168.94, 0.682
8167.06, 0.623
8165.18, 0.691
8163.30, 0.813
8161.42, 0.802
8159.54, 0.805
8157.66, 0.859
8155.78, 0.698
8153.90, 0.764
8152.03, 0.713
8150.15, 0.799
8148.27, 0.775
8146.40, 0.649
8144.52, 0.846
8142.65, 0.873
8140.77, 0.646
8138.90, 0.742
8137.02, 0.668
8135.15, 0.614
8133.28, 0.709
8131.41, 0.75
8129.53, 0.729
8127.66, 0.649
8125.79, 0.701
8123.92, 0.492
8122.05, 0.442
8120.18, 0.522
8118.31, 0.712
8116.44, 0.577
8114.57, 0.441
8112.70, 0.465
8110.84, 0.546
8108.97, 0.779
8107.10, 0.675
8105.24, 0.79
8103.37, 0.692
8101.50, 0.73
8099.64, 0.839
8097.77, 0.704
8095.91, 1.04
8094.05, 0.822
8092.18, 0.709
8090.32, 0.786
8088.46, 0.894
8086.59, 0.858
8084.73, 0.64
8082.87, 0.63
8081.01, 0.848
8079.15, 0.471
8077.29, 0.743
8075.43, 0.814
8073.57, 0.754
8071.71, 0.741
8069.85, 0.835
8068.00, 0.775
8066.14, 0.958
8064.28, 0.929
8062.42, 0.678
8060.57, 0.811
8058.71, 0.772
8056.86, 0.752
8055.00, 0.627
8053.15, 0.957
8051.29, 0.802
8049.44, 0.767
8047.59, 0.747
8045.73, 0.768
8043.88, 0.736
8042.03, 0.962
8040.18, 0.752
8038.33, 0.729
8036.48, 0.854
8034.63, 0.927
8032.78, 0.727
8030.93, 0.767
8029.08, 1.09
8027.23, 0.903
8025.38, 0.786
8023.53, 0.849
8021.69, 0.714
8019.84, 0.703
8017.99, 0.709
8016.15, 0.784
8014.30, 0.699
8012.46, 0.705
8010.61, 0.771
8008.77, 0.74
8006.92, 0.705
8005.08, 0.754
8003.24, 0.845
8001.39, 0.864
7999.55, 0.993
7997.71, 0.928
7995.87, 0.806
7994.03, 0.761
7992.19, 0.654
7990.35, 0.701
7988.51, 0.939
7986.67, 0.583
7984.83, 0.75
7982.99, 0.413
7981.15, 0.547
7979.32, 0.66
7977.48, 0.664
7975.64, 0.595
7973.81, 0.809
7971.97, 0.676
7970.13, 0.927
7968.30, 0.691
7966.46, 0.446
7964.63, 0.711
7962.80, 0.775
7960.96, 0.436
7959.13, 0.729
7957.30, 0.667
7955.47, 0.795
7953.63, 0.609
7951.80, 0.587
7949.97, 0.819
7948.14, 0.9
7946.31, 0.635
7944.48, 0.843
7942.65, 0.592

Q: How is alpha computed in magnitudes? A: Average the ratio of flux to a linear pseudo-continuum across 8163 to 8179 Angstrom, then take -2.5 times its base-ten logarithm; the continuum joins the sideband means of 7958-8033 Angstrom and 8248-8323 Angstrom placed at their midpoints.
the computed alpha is 0.08 mag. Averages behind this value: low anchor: 0.739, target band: 0.712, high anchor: 0.778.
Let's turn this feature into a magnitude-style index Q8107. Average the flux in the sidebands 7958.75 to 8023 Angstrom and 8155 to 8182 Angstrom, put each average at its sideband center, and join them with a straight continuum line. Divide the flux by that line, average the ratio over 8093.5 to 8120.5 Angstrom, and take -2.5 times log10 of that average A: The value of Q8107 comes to 0.07 mag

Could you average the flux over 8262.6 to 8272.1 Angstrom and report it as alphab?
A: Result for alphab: 0.71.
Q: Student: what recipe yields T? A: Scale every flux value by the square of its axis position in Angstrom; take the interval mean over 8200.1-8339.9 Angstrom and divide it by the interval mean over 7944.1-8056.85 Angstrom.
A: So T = 1.1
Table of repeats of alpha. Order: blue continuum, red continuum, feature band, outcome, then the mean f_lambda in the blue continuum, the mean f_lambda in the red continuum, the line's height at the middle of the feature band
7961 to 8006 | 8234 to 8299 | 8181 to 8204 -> 0.06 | 0.723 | 0.765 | 0.754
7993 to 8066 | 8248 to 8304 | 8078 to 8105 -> 0.05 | 0.801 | 0.785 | 0.797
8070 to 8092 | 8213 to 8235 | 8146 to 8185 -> 0.03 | 0.746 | 0.764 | 0.757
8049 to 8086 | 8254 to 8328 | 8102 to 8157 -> 0.14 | 0.766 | 0.771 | 0.767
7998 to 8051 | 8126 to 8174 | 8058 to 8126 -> 0.06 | 0.8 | 0.729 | 0.762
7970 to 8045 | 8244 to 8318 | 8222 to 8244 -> 0.05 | 0.766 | 0.781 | 0.779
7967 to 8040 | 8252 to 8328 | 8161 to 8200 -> 0.06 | 0.76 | 0.772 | 0.767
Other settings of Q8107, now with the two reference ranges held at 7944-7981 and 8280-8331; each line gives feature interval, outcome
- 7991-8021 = -0.11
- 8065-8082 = -0.08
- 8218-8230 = -0.11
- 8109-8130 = 0.25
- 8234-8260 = 0.03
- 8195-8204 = 0.13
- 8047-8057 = -0.10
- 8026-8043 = -0.20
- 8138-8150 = -0.04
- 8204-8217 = 0.06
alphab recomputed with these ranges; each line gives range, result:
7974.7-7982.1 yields 0.617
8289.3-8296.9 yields 0.678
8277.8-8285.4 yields 0.844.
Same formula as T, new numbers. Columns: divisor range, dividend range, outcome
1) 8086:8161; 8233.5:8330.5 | 1.11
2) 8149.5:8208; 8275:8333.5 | 1.08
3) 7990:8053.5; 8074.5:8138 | 0.88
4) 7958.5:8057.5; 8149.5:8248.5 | 1.02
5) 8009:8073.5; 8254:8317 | 1.04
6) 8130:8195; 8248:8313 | 1.08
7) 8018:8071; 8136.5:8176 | 0.94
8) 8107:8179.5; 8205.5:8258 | 1.10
